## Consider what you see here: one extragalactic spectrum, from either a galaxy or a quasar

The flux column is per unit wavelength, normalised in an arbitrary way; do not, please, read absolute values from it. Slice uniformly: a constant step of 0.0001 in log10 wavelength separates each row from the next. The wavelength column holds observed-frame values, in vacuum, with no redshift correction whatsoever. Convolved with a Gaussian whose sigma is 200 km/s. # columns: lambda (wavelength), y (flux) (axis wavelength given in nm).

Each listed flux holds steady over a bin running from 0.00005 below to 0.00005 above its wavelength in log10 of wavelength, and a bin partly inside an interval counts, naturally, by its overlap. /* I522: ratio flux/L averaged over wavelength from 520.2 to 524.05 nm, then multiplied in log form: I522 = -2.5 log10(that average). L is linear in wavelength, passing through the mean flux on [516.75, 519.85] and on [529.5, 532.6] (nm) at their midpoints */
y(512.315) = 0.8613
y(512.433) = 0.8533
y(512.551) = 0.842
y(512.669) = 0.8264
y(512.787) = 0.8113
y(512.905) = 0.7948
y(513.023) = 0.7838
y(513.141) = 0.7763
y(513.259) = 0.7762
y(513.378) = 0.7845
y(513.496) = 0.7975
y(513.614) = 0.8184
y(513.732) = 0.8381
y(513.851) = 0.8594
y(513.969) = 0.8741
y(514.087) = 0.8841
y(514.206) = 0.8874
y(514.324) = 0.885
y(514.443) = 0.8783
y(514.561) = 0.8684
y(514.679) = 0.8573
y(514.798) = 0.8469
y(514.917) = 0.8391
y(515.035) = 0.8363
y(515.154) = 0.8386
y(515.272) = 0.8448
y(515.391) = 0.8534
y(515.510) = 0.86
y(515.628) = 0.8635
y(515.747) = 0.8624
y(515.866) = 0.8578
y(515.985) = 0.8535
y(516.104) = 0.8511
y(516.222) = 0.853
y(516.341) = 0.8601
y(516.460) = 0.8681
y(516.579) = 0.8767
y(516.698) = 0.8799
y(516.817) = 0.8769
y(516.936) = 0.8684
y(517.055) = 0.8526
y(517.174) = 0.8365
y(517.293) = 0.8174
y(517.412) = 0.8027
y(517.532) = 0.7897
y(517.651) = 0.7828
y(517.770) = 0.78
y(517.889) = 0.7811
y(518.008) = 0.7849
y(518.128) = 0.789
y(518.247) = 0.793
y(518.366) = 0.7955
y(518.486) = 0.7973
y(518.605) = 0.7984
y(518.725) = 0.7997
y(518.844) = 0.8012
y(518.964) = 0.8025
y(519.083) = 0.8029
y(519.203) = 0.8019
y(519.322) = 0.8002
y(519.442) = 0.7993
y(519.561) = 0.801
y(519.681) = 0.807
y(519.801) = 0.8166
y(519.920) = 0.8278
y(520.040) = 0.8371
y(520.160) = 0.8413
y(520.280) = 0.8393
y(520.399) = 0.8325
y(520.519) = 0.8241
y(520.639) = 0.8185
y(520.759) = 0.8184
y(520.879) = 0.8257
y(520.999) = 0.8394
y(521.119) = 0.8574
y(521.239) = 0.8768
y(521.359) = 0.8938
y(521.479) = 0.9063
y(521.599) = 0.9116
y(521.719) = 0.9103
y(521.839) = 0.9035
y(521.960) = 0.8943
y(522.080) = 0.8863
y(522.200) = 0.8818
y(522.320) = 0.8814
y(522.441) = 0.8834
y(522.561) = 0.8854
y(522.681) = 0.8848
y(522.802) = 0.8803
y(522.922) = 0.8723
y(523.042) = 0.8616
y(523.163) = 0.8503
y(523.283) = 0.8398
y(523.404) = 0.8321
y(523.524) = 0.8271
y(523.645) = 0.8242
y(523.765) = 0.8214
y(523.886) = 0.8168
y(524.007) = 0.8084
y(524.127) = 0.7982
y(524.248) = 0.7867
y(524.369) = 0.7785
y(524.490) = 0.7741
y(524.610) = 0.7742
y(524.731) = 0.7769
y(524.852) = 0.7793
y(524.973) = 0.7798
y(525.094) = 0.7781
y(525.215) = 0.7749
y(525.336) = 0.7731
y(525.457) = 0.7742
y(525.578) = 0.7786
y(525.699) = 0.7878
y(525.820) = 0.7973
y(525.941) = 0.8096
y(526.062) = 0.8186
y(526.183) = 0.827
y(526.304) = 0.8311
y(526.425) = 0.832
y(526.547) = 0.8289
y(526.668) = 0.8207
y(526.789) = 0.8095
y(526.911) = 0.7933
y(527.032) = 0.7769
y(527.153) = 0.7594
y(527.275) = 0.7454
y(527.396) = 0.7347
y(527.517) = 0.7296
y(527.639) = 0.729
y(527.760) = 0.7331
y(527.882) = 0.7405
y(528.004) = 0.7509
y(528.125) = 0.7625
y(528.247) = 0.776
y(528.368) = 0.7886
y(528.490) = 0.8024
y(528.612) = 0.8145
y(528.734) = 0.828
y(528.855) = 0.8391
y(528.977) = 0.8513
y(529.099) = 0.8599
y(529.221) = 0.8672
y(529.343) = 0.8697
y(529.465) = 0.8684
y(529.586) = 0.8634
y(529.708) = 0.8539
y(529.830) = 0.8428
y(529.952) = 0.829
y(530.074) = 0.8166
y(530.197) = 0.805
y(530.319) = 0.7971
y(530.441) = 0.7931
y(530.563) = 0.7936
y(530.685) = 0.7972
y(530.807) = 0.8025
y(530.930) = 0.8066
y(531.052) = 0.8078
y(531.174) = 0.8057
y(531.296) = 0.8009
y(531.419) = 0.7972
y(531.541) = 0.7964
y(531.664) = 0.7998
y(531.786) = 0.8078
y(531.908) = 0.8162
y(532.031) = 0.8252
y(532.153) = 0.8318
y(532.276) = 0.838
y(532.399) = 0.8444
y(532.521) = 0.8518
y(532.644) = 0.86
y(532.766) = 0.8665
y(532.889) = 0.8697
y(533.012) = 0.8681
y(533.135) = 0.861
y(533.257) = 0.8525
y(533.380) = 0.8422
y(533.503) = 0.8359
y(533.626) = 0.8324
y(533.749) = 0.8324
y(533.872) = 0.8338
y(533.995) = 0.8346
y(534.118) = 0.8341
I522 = -0.06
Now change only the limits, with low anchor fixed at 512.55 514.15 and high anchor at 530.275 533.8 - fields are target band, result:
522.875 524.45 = 0.00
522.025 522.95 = -0.08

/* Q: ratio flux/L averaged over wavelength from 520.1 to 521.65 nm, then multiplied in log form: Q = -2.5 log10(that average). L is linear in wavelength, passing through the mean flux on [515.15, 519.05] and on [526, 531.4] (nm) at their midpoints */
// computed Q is -0.04 mag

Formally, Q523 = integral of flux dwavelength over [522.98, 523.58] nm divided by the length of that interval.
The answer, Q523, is 0.843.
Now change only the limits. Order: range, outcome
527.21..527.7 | 0.735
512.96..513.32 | 0.778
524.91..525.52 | 0.776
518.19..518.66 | 0.796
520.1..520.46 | 0.838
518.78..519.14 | 0.803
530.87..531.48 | 0.804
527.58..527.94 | 0.734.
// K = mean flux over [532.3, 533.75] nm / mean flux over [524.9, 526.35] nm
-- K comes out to 1.1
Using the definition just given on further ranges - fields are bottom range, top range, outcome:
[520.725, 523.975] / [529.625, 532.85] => 0.95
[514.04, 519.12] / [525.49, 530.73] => 0.96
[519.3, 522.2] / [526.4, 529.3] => 0.93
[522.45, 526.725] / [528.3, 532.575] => 1.01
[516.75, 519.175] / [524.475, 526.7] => 0.99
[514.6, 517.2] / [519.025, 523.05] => 1.00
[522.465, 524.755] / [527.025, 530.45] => 0.97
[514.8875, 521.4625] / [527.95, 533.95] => 1.00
